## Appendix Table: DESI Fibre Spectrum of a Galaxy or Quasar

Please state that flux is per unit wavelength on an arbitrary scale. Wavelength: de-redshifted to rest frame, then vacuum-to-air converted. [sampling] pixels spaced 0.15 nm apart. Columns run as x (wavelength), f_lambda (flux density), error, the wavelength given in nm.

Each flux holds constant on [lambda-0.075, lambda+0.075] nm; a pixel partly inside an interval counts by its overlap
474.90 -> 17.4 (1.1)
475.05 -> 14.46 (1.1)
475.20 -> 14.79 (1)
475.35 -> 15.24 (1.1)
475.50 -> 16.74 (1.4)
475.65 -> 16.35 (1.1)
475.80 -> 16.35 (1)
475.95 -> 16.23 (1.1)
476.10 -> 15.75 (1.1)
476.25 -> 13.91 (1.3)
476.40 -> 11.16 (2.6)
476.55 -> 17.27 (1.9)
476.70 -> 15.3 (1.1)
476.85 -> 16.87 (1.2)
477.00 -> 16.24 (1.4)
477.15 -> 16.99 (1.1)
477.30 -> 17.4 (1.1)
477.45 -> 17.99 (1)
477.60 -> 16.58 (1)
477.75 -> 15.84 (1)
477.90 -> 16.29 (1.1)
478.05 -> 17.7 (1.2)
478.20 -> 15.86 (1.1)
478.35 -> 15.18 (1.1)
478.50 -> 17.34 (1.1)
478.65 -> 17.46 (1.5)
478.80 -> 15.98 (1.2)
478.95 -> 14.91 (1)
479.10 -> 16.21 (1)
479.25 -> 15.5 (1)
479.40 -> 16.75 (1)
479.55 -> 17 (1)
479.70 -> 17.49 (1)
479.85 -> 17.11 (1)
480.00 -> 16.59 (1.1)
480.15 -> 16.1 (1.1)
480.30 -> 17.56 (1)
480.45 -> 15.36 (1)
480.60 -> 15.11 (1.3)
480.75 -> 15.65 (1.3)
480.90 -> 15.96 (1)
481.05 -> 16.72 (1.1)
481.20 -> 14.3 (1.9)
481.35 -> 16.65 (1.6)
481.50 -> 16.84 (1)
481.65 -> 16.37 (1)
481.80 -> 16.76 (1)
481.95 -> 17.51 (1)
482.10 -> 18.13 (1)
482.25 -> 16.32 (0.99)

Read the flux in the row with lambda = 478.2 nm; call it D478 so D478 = 15.86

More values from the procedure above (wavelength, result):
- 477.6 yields 16.58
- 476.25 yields 13.91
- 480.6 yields 15.11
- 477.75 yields 15.84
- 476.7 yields 15.3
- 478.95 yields 14.91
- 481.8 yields 16.76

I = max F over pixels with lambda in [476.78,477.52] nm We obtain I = 17.99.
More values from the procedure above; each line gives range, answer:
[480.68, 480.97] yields 15.96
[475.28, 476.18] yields 16.74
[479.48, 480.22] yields 17.49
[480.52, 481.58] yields 16.84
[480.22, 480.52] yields 17.56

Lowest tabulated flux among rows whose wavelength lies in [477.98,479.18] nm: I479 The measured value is 14.91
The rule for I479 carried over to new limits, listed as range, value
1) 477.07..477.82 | 15.84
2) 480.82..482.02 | 14.3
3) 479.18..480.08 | 15.5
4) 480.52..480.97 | 15.11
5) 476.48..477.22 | 15.3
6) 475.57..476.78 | 11.16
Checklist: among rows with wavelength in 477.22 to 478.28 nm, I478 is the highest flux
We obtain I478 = 17.99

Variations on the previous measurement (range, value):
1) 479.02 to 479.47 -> 16.75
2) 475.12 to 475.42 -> 15.24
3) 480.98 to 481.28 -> 16.72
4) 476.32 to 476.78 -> 17.27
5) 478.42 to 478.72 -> 17.46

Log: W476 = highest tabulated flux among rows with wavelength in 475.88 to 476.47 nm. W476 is 16.23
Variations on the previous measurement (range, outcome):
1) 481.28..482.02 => 17.51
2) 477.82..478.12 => 17.7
